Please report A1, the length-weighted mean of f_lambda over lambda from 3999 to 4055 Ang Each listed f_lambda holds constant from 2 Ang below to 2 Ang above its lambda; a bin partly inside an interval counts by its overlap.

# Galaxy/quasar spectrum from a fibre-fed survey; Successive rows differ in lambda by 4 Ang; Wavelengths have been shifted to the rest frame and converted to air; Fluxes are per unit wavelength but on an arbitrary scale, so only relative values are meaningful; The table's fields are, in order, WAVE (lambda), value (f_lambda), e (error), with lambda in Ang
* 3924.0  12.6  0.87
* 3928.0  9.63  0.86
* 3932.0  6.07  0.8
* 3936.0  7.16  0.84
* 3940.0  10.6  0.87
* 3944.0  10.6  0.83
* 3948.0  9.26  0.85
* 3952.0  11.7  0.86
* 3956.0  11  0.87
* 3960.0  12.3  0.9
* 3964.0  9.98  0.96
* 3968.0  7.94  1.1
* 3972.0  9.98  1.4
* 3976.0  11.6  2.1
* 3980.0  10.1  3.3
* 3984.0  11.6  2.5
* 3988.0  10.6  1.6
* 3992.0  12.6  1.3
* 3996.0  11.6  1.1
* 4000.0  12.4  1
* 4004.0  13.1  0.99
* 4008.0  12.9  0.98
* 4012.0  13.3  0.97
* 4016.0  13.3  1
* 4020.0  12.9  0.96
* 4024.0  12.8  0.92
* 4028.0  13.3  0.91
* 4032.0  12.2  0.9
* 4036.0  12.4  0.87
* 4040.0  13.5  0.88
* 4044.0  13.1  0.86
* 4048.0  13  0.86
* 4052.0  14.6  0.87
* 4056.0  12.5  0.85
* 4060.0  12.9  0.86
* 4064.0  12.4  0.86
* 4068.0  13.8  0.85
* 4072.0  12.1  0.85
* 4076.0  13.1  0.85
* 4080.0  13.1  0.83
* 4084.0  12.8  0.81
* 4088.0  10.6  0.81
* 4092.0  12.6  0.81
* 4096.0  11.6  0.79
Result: 13.1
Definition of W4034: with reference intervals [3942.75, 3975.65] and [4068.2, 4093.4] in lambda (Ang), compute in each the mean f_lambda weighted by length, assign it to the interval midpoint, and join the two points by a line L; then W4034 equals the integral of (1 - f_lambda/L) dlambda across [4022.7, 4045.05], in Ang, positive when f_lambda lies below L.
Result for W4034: -2.3 Ang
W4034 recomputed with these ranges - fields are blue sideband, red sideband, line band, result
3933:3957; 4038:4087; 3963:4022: -2.4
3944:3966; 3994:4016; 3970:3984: 1.1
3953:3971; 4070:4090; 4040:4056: -2.2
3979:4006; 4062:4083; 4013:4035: -1.2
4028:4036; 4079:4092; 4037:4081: -2.6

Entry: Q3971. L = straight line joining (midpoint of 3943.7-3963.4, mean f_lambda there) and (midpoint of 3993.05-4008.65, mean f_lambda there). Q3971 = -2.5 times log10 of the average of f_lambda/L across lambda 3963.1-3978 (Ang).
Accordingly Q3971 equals 0.17 mag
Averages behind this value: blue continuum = 10.9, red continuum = 12.5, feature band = 9.87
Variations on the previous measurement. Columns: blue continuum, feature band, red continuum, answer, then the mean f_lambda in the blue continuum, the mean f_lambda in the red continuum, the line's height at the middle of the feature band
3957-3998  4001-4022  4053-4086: -0.13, 10.8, 12.9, 11.6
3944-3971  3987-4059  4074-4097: -0.13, 10.4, 12.3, 11.4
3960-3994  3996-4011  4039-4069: -0.10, 10.7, 13.2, 11.5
